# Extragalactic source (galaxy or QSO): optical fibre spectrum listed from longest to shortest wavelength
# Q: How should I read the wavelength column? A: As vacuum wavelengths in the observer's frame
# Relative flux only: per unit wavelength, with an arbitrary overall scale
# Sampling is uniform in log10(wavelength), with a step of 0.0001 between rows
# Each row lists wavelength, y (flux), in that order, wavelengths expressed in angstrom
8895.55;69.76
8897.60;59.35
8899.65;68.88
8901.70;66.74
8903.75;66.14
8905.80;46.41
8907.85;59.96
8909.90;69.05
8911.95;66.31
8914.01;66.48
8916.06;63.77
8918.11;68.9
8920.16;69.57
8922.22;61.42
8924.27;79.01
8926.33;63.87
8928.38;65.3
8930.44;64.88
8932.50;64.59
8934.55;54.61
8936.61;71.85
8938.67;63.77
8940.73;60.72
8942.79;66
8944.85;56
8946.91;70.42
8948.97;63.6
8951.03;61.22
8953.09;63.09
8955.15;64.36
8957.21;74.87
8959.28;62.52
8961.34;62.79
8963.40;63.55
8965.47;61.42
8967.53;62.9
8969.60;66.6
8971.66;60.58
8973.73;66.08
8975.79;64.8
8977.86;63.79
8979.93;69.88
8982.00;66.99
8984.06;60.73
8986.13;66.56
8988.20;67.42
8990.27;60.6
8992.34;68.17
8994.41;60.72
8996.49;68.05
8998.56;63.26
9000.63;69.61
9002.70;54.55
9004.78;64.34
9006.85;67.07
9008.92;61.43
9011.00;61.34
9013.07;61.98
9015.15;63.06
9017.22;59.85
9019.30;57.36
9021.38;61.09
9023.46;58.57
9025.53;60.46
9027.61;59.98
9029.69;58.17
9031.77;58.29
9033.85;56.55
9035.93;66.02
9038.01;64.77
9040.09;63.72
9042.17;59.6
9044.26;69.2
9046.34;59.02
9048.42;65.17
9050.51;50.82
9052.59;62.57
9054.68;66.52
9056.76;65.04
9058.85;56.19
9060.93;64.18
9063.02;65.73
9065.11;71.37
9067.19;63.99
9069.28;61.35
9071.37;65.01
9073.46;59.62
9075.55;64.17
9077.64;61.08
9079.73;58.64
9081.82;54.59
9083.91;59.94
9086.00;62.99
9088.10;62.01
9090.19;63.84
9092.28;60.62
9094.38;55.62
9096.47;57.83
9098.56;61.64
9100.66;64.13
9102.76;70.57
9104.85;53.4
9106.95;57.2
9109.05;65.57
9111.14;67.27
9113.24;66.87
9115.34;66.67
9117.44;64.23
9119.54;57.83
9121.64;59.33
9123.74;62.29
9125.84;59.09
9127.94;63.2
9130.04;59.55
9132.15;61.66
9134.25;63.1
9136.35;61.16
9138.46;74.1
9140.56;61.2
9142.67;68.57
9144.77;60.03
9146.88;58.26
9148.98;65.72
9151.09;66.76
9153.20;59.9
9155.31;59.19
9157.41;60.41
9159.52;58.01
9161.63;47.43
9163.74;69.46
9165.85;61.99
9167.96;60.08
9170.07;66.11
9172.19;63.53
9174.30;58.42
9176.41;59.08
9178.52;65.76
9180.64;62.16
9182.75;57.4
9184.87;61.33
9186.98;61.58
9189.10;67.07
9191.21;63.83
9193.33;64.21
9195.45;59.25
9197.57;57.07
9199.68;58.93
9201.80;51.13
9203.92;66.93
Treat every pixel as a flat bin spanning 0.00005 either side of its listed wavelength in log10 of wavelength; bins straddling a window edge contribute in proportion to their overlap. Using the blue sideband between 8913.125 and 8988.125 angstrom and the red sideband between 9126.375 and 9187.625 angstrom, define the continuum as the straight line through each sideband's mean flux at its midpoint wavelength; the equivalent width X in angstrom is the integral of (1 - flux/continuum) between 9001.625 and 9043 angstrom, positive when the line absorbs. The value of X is 1.9 angstrom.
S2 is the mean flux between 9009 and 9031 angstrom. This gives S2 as 60.2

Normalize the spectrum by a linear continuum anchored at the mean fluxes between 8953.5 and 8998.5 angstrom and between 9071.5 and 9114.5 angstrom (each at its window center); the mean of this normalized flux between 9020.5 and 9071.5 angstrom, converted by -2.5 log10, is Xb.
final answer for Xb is 0.01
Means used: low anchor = 64.9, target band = 62.1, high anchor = 61.5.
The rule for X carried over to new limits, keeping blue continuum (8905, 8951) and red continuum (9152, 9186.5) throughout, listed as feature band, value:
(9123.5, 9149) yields -0.7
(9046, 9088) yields 0.2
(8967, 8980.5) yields -0.2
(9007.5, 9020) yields 0.4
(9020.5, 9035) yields 0.9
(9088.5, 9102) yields 0.2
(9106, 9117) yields -0.6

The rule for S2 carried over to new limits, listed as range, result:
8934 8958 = 64.3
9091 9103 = 61.2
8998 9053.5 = 61.4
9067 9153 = 62.2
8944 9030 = 63.4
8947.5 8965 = 64.6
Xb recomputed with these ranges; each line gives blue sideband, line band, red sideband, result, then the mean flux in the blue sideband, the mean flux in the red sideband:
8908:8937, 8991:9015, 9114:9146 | 0.02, 66.1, 62.8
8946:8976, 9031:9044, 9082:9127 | 0.02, 64.6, 61.7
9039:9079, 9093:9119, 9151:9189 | -0.01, 62.8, 61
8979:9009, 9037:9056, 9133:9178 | 0.02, 64.7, 62.1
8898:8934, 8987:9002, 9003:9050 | -0.05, 65.1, 61.4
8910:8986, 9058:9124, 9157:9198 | 0.01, 65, 61.3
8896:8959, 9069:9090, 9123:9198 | 0.03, 64.7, 61.9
